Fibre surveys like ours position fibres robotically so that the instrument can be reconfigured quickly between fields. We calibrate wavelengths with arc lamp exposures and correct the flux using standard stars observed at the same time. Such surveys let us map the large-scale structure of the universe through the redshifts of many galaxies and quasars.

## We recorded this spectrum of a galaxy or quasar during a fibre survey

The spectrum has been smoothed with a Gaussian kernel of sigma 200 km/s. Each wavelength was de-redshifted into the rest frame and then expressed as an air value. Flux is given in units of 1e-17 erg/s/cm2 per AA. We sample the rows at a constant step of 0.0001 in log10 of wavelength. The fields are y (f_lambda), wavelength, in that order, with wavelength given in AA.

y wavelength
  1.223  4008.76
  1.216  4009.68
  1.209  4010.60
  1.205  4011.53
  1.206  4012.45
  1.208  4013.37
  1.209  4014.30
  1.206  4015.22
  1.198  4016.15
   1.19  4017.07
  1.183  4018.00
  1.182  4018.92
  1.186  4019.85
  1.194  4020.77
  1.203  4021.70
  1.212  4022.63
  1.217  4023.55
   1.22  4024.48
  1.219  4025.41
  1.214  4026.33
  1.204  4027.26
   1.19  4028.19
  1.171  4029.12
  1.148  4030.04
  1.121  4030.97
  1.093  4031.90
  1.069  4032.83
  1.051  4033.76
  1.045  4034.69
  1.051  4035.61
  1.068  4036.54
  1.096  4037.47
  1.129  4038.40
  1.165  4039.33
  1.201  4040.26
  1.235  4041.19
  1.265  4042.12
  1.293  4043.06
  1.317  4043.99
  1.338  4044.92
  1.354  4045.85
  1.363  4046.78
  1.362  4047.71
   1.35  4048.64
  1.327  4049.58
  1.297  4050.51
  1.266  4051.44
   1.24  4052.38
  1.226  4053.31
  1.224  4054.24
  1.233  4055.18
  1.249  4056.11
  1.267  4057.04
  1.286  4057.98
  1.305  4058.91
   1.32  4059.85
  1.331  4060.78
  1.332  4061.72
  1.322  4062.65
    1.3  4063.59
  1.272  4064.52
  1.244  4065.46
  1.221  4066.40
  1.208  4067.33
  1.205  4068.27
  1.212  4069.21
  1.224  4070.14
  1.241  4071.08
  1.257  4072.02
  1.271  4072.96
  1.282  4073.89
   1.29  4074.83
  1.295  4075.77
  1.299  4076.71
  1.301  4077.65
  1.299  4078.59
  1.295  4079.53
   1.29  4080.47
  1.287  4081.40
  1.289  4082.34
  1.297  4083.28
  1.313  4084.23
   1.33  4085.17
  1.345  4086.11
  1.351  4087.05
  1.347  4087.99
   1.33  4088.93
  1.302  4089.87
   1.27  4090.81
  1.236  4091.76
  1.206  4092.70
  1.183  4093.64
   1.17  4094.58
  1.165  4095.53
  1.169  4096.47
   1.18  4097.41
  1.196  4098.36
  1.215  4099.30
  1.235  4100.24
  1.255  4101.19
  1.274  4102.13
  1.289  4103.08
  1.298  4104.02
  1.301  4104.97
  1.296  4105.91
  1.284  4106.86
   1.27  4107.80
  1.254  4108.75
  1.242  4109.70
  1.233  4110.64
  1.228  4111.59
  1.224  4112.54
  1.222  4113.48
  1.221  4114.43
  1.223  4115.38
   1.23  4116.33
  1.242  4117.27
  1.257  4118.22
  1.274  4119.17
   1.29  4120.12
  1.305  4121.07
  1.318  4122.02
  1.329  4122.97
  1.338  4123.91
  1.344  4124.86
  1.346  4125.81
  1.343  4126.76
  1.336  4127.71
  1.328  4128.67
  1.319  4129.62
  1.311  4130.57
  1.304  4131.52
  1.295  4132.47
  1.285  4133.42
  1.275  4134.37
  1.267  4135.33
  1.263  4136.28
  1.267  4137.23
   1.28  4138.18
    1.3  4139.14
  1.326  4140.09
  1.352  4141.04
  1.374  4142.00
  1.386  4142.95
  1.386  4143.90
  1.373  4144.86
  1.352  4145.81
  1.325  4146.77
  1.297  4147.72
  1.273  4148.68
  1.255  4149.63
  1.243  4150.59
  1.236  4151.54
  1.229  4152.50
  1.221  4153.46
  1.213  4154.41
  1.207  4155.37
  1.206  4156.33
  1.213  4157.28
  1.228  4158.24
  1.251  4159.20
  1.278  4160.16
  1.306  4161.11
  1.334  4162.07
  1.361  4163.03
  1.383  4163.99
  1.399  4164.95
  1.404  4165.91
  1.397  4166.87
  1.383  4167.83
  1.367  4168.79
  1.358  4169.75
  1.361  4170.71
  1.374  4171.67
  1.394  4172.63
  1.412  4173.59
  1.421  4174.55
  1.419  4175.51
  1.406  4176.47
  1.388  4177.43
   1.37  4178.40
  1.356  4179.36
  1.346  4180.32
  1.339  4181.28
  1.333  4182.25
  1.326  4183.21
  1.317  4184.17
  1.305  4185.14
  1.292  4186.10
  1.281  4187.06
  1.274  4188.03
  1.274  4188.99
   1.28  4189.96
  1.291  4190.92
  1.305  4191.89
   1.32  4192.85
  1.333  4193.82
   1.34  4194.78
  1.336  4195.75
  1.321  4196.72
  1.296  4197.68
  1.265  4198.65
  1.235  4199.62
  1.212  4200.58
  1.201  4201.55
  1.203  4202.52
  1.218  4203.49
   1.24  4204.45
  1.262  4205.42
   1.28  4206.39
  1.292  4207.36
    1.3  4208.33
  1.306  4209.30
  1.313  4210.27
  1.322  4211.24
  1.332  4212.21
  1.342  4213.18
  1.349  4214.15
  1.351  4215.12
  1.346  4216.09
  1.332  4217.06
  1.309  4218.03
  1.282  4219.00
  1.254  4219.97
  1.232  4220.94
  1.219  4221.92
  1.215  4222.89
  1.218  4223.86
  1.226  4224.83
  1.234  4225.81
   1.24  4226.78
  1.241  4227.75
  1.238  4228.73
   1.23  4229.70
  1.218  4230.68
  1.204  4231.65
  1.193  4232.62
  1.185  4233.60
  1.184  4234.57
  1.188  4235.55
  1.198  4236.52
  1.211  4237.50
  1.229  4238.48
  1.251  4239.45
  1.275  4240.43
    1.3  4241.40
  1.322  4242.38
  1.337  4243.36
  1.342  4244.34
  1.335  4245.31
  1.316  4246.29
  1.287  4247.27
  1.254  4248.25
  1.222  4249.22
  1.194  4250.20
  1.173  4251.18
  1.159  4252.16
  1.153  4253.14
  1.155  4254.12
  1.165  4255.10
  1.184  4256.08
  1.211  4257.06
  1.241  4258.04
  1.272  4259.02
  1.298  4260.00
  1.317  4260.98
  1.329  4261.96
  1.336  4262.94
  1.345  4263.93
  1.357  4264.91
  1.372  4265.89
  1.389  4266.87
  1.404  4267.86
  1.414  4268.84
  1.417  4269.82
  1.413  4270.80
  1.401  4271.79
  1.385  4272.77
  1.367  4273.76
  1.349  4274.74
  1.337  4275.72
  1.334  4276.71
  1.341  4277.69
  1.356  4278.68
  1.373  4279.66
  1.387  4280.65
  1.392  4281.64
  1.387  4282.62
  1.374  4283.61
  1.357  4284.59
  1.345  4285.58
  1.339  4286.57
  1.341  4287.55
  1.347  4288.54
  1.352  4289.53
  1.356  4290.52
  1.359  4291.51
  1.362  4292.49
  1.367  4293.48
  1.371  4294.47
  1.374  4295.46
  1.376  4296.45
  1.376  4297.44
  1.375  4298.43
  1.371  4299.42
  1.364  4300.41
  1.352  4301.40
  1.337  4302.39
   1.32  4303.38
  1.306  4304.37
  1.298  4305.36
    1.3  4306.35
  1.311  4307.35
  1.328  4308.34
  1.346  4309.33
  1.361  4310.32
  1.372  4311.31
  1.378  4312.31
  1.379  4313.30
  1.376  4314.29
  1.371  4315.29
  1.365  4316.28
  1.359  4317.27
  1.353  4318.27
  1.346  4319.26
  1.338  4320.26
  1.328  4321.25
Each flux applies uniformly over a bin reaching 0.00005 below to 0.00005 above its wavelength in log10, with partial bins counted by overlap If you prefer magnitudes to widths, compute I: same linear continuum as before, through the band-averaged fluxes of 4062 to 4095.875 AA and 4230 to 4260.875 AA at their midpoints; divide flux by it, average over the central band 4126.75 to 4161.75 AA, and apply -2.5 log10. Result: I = -0.03 mag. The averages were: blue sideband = 1.27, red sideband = 1.24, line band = 1.29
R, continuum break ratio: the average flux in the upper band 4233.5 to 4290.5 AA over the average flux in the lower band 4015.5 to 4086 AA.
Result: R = 1.1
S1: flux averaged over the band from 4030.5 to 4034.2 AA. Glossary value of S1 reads 1.08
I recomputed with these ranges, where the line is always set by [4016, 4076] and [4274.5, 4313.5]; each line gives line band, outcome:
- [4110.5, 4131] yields -0.02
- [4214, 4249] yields 0.05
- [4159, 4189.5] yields -0.05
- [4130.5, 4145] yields -0.03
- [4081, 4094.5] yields -0.03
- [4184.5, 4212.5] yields 0.02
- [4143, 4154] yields -0.01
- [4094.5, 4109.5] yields 0.01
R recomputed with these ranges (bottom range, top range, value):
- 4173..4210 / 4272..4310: 1.03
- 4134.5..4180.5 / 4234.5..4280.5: 0.98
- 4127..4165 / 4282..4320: 1.05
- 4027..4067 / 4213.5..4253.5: 1.02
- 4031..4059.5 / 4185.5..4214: 1.05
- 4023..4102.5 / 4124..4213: 1.05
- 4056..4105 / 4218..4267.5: 0.99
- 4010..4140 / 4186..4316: 1.04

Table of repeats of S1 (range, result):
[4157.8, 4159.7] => 1.24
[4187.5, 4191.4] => 1.28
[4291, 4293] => 1.36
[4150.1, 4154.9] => 1.23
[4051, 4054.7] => 1.24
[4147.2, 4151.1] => 1.27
